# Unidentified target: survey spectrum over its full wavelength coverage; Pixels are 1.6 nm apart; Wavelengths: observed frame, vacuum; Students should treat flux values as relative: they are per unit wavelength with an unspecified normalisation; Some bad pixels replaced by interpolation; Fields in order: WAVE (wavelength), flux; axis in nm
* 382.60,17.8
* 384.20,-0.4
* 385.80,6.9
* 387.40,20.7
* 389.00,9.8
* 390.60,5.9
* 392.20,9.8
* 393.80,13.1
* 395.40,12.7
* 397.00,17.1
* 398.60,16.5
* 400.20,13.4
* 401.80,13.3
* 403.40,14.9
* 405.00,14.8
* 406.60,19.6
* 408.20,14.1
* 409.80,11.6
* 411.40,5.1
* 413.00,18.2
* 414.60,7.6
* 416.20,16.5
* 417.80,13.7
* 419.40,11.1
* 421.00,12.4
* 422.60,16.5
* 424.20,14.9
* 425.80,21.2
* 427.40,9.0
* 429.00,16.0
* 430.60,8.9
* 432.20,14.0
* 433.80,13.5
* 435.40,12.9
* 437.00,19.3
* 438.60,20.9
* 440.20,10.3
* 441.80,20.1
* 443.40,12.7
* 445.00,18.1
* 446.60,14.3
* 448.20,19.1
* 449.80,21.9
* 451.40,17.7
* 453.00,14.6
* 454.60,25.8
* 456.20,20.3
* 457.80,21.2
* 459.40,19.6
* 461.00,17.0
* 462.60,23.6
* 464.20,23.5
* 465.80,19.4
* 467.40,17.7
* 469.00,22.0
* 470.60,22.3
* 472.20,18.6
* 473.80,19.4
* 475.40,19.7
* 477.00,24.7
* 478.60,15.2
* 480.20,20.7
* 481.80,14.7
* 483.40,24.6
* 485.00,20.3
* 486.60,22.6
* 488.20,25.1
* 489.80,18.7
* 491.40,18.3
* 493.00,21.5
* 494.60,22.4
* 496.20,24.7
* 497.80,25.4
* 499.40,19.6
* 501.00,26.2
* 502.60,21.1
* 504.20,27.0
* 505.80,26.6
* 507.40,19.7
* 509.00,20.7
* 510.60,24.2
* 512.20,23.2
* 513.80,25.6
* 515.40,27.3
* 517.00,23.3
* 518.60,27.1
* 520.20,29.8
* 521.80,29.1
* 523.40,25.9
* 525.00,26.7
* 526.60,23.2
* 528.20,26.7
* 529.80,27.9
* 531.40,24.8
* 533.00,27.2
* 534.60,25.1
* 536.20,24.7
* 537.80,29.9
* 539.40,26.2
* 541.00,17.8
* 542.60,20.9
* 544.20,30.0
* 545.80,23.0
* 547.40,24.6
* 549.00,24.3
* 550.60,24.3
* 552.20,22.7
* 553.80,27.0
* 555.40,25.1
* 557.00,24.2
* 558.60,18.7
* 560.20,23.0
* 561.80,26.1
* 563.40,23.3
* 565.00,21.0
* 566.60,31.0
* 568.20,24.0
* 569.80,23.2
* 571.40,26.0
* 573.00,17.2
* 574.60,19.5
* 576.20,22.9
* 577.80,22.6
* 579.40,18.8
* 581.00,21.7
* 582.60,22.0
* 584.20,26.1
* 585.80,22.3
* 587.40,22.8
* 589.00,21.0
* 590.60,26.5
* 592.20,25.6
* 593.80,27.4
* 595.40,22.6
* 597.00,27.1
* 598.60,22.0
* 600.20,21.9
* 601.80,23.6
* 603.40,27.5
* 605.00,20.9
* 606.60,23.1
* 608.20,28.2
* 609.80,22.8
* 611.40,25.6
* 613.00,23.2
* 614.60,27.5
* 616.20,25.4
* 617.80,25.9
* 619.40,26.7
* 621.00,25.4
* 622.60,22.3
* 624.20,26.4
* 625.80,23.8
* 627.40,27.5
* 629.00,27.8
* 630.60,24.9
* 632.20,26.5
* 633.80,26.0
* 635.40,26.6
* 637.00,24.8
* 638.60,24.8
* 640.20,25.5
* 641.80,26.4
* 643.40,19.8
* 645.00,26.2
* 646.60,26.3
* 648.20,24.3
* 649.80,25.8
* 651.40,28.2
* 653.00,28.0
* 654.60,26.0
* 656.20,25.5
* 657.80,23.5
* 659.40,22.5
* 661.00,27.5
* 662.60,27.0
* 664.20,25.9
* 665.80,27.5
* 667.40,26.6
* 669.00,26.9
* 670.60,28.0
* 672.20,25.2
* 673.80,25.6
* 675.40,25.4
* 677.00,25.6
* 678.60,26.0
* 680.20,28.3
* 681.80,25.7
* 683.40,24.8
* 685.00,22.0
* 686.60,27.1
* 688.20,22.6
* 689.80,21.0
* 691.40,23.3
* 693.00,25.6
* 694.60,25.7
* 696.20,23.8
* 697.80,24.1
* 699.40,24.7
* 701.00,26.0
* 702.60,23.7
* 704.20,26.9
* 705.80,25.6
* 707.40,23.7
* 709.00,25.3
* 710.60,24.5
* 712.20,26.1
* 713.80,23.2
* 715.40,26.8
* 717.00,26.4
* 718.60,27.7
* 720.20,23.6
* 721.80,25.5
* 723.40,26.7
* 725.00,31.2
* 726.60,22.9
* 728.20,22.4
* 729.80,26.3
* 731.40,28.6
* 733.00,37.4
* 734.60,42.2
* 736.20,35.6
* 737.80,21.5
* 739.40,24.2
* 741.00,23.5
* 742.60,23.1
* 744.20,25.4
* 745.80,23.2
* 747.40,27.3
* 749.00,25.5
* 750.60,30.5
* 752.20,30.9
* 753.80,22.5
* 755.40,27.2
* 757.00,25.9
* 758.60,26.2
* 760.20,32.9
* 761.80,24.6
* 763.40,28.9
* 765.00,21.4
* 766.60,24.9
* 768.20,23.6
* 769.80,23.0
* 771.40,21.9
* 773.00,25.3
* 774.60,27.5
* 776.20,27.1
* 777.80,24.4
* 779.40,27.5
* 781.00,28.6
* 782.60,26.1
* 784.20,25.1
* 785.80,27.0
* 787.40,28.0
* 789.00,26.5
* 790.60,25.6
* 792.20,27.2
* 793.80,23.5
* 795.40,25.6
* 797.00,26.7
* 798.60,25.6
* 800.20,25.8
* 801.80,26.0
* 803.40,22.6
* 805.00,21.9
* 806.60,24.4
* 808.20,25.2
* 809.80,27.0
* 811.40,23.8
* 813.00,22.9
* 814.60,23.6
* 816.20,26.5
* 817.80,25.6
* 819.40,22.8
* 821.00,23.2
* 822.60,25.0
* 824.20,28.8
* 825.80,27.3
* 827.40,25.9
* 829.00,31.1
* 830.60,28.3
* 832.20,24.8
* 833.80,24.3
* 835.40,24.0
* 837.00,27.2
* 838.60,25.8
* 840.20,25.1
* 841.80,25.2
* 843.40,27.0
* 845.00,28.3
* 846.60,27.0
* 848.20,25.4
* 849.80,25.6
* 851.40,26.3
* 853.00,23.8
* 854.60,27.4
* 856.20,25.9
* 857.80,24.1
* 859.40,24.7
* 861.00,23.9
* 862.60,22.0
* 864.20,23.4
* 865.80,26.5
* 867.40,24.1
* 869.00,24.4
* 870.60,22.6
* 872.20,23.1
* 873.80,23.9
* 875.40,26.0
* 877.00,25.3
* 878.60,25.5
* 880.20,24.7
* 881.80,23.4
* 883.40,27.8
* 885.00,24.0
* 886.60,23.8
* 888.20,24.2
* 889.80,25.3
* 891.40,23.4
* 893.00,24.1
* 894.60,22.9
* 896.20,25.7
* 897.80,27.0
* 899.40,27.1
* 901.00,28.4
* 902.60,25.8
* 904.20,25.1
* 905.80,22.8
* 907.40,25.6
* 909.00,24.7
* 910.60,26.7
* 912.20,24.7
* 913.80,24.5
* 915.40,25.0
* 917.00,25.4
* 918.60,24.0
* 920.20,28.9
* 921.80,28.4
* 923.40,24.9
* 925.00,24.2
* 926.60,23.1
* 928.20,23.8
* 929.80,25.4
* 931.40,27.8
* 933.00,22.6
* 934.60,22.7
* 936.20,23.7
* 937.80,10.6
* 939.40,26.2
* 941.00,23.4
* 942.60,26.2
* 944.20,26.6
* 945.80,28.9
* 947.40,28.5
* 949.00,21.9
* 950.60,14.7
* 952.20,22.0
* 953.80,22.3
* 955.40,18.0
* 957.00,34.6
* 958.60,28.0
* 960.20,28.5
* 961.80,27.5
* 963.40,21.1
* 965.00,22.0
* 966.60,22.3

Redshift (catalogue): 0.118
